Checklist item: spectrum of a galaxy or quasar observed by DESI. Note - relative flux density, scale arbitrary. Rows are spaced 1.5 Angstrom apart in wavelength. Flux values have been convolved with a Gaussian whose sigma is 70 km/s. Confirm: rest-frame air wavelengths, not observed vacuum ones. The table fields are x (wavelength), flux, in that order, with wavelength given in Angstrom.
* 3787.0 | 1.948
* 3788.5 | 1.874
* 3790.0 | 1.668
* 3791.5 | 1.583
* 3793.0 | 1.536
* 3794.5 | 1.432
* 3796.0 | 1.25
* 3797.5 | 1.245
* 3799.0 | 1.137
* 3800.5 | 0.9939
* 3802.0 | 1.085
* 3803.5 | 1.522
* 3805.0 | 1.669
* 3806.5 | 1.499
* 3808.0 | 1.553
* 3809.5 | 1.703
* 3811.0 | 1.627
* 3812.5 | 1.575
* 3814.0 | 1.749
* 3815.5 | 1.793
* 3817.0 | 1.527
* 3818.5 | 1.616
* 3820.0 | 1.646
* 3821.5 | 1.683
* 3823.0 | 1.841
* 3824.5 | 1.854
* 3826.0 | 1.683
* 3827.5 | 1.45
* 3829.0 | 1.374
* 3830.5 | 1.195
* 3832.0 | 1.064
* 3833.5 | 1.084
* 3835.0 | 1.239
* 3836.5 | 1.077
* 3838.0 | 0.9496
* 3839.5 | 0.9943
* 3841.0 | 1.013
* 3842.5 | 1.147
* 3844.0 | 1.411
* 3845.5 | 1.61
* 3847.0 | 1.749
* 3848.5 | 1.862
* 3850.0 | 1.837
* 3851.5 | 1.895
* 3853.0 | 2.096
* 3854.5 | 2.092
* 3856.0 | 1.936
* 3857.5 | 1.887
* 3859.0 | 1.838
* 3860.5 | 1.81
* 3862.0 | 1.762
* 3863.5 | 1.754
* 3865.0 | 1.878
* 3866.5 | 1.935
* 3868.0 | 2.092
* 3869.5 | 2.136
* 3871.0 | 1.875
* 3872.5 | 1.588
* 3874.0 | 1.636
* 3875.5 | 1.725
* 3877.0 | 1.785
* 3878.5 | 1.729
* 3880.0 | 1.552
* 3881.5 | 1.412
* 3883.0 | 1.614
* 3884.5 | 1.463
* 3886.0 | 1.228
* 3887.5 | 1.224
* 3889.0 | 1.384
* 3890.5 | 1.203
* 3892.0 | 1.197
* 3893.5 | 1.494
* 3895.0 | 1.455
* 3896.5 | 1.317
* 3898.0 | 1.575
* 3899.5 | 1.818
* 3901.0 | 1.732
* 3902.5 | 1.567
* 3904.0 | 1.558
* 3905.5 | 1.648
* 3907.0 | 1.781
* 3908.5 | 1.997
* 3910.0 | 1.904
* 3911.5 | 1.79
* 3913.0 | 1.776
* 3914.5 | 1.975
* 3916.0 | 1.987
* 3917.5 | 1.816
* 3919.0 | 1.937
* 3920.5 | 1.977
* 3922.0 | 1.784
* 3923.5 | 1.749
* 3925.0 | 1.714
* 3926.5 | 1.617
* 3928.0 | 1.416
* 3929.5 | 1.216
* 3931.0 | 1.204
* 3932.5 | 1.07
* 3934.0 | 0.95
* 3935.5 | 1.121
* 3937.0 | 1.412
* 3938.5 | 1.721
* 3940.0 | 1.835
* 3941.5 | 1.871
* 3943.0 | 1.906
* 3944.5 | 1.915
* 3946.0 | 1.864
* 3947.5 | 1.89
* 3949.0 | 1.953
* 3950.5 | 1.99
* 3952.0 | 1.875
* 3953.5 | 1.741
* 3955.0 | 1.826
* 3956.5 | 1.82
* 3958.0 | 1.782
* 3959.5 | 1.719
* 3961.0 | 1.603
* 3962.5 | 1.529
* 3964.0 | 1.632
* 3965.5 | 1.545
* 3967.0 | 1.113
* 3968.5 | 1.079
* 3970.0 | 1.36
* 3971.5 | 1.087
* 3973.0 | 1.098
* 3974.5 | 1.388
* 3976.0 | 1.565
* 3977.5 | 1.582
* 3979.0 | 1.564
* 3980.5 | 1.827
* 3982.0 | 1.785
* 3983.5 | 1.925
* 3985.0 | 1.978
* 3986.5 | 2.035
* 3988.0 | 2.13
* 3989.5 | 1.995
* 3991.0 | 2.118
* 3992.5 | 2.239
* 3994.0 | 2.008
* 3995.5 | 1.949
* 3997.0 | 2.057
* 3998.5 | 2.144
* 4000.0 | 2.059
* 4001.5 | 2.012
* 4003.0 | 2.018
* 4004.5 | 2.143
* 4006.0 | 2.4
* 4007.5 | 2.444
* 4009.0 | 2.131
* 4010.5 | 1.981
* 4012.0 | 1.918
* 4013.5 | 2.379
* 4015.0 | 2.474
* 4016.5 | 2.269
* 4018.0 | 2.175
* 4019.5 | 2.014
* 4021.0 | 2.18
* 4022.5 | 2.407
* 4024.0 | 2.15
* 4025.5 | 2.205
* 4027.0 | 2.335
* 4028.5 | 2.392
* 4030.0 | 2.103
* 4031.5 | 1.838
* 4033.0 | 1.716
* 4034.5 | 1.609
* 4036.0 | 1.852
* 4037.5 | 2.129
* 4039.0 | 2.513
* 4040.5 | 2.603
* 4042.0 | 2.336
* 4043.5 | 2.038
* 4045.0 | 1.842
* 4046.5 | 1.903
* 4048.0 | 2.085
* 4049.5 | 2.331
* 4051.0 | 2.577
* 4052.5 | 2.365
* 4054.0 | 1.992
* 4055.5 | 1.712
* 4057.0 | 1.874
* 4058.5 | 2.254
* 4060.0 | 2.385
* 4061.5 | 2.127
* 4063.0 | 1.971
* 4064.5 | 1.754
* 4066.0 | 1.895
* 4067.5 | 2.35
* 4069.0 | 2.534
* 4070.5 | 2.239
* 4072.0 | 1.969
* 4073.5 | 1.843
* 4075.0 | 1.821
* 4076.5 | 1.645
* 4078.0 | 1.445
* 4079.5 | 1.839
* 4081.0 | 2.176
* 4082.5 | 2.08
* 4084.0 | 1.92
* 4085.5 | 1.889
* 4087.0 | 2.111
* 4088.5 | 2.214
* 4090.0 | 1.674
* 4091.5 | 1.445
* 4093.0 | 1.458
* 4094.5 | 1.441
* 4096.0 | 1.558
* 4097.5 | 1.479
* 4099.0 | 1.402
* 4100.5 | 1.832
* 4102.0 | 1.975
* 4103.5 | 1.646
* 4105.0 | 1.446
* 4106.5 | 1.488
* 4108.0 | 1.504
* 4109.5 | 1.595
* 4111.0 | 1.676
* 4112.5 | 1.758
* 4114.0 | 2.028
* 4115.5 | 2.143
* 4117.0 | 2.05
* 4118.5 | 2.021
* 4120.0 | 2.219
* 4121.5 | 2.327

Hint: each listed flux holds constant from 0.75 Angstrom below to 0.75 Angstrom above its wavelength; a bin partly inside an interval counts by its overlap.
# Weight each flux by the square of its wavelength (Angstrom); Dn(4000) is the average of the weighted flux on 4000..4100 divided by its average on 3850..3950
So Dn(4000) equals 1.30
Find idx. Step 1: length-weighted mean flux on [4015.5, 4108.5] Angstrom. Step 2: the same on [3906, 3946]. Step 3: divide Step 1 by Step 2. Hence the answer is 1.18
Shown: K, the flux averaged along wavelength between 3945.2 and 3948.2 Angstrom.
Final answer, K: 1.88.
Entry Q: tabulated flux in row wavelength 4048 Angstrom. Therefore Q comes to 2.085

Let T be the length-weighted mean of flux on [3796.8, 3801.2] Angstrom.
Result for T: 1.13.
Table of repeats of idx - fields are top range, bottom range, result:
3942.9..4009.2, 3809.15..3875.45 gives 1.12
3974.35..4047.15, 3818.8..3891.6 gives 1.30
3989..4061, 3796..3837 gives 1.46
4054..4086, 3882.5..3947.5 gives 1.24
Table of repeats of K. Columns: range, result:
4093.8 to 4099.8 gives 1.47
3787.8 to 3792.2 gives 1.71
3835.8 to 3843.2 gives 1.04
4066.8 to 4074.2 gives 2.19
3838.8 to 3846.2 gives 1.23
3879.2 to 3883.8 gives 1.53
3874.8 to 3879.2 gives 1.75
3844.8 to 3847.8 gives 1.68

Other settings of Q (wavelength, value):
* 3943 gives 1.906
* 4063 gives 1.971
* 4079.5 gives 1.839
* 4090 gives 1.674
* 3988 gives 2.13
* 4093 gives 1.458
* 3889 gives 1.384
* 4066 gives 1.895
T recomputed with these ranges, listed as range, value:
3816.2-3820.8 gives 1.6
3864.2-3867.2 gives 1.9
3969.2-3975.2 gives 1.23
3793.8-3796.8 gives 1.34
